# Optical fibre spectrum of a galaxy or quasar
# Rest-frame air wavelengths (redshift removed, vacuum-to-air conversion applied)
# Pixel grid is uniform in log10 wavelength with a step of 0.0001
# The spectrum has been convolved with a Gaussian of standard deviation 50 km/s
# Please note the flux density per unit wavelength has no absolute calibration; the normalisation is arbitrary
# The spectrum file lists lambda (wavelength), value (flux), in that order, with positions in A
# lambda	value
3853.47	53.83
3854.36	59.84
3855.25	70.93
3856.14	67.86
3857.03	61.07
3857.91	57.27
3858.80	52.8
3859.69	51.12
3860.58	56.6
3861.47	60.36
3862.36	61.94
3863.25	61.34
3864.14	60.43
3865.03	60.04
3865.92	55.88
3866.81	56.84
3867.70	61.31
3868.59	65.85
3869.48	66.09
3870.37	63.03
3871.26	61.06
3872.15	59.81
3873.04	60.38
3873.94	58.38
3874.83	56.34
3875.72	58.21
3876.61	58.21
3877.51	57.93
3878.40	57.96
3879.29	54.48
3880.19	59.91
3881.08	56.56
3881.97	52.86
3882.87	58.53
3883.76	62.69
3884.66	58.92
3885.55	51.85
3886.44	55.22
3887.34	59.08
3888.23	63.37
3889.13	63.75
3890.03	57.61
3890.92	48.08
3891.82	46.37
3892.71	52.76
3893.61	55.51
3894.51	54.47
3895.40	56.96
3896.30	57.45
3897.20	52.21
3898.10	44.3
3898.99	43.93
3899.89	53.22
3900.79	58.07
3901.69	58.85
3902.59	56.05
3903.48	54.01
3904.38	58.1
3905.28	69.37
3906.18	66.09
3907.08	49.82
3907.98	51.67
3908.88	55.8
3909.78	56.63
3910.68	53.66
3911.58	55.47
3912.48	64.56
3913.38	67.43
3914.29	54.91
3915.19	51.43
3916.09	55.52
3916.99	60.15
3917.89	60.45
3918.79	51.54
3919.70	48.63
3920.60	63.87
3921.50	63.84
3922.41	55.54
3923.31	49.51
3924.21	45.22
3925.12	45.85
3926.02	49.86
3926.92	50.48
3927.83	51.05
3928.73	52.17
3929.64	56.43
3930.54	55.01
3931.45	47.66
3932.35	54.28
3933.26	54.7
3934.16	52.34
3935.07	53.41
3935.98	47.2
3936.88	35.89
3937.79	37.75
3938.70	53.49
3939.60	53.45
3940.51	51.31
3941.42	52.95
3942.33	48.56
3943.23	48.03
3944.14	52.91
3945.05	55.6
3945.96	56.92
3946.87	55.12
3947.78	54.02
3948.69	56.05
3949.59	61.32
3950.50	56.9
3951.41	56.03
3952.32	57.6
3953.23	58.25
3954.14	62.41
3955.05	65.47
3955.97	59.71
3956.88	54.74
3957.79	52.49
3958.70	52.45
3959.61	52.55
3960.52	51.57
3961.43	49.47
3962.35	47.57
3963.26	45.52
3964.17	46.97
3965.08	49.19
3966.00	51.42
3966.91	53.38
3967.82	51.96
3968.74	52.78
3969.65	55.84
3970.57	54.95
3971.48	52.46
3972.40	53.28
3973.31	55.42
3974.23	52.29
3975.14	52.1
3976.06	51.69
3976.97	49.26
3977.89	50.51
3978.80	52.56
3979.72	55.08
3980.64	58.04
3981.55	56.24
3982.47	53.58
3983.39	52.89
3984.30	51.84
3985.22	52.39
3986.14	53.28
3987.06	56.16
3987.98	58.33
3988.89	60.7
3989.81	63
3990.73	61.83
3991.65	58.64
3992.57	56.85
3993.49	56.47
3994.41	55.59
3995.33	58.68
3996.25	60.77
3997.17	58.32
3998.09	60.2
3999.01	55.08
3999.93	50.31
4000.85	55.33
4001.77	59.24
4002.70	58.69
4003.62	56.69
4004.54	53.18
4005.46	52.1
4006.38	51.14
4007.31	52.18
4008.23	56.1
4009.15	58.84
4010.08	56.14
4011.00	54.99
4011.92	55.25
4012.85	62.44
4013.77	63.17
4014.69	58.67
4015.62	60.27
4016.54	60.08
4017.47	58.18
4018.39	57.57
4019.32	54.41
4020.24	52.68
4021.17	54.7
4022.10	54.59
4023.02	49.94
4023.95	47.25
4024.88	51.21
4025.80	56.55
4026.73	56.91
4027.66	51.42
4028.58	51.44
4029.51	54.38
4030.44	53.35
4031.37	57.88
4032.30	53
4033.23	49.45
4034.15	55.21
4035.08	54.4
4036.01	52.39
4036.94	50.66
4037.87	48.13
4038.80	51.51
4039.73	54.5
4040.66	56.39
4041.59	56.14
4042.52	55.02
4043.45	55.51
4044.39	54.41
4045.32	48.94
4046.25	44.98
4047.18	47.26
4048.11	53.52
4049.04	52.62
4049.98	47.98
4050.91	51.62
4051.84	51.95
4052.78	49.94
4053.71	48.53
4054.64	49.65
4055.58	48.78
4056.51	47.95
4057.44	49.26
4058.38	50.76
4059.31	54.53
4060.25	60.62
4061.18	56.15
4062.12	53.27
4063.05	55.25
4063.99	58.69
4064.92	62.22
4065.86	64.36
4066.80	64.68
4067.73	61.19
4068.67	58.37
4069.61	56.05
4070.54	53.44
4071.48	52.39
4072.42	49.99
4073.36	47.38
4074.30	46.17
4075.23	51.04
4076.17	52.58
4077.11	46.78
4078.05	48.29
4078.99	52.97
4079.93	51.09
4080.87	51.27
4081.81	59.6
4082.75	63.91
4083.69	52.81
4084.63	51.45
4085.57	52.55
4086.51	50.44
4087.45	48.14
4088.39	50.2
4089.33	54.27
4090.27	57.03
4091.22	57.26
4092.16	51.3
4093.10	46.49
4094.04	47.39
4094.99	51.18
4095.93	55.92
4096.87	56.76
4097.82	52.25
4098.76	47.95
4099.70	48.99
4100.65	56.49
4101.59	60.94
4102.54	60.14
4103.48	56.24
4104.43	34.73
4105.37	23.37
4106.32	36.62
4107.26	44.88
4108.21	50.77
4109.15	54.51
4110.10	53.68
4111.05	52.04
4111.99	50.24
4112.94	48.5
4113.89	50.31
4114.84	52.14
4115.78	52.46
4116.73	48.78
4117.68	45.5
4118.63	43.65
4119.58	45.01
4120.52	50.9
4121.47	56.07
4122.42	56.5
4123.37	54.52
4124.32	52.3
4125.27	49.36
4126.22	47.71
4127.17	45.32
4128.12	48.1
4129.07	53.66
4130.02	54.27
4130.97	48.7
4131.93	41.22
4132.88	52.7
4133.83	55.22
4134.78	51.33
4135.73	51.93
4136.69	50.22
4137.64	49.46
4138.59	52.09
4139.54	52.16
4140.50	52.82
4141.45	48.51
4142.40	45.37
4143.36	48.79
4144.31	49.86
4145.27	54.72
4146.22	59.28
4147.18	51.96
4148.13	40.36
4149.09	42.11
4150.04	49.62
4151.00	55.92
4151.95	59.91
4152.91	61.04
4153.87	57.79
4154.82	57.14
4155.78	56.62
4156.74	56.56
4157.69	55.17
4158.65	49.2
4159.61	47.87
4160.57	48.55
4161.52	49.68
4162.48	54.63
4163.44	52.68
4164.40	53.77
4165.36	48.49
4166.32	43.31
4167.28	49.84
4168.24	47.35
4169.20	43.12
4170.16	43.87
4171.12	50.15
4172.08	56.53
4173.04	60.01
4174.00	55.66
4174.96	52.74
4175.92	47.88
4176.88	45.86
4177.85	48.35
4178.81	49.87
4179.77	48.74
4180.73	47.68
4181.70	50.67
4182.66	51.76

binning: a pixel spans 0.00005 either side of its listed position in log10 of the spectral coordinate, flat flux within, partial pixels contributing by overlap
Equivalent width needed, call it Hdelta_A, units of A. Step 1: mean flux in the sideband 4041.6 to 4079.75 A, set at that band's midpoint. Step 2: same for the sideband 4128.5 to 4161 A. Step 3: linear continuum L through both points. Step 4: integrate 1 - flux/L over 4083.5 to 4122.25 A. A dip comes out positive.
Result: 1.5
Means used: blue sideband 52.9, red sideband 51.8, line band 50.3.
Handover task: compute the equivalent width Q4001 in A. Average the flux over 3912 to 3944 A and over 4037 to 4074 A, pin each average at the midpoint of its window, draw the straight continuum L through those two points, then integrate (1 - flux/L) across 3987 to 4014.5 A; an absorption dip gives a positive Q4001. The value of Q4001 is -2.2 A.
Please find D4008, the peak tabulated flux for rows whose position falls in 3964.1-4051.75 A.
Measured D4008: 63.17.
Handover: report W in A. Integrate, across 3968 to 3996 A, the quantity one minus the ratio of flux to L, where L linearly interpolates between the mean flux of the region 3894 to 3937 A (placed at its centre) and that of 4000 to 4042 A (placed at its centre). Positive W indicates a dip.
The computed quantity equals -0.2 A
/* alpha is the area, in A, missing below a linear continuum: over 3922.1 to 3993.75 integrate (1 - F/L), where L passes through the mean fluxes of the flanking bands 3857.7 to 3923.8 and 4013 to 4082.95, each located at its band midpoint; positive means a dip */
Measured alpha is 3.1 A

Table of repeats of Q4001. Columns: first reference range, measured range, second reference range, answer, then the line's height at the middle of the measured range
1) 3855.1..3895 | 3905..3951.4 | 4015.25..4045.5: 2.40 A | 56.8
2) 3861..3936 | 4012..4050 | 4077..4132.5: -0.92 A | 52.7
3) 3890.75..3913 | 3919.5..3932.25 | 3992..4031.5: 0.60 A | 55.2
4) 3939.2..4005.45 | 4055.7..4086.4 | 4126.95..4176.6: -0.78 A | 52.8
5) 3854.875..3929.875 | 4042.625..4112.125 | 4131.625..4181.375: 0.99 A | 52.8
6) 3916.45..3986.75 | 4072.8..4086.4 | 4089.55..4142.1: -0.27 A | 50.9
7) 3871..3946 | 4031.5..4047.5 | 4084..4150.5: -0.14 A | 51.9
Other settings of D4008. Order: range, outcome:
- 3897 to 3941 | 69.37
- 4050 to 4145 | 64.68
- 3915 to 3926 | 63.87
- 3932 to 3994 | 65.47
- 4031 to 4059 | 57.88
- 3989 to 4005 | 63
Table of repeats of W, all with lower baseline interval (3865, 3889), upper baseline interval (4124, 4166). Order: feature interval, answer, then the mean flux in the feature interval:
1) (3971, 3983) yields 0.6 A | 53.3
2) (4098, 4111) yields 1.0 A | 48.6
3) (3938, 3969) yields 1.7 A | 53.6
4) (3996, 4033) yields -0.3 A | 55.5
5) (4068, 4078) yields 0.4 A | 51.5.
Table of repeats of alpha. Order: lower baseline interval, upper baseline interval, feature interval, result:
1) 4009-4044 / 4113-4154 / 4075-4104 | -0.31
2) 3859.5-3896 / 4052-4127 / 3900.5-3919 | -0.18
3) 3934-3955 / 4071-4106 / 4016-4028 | -0.51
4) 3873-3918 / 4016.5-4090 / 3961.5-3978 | 1.05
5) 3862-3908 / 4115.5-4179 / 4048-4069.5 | -0.56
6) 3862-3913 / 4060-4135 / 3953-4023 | -0.66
